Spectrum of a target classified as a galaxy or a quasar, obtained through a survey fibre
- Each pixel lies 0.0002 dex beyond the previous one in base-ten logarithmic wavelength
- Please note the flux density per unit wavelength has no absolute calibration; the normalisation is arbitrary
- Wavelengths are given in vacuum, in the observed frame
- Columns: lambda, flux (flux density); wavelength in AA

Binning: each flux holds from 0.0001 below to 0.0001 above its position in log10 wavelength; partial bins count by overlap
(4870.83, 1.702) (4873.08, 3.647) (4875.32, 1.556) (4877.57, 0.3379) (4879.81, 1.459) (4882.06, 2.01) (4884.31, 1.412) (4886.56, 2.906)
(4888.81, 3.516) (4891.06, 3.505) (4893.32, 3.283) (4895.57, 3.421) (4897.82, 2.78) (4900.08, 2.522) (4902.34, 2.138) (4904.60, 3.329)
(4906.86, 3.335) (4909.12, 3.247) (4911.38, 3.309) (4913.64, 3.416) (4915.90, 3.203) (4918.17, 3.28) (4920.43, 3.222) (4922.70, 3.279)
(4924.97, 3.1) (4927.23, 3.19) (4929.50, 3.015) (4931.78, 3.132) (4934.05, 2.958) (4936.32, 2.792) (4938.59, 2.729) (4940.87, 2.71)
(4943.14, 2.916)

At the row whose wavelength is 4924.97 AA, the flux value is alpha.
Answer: 3.1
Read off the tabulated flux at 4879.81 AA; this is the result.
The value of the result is 1.459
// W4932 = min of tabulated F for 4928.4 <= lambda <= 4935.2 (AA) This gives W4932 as 2.958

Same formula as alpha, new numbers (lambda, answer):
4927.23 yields 3.19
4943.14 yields 2.916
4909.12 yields 3.247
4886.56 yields 2.906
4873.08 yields 3.647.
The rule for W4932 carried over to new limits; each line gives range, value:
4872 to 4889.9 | 0.3379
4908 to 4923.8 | 3.203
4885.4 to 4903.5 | 2.138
